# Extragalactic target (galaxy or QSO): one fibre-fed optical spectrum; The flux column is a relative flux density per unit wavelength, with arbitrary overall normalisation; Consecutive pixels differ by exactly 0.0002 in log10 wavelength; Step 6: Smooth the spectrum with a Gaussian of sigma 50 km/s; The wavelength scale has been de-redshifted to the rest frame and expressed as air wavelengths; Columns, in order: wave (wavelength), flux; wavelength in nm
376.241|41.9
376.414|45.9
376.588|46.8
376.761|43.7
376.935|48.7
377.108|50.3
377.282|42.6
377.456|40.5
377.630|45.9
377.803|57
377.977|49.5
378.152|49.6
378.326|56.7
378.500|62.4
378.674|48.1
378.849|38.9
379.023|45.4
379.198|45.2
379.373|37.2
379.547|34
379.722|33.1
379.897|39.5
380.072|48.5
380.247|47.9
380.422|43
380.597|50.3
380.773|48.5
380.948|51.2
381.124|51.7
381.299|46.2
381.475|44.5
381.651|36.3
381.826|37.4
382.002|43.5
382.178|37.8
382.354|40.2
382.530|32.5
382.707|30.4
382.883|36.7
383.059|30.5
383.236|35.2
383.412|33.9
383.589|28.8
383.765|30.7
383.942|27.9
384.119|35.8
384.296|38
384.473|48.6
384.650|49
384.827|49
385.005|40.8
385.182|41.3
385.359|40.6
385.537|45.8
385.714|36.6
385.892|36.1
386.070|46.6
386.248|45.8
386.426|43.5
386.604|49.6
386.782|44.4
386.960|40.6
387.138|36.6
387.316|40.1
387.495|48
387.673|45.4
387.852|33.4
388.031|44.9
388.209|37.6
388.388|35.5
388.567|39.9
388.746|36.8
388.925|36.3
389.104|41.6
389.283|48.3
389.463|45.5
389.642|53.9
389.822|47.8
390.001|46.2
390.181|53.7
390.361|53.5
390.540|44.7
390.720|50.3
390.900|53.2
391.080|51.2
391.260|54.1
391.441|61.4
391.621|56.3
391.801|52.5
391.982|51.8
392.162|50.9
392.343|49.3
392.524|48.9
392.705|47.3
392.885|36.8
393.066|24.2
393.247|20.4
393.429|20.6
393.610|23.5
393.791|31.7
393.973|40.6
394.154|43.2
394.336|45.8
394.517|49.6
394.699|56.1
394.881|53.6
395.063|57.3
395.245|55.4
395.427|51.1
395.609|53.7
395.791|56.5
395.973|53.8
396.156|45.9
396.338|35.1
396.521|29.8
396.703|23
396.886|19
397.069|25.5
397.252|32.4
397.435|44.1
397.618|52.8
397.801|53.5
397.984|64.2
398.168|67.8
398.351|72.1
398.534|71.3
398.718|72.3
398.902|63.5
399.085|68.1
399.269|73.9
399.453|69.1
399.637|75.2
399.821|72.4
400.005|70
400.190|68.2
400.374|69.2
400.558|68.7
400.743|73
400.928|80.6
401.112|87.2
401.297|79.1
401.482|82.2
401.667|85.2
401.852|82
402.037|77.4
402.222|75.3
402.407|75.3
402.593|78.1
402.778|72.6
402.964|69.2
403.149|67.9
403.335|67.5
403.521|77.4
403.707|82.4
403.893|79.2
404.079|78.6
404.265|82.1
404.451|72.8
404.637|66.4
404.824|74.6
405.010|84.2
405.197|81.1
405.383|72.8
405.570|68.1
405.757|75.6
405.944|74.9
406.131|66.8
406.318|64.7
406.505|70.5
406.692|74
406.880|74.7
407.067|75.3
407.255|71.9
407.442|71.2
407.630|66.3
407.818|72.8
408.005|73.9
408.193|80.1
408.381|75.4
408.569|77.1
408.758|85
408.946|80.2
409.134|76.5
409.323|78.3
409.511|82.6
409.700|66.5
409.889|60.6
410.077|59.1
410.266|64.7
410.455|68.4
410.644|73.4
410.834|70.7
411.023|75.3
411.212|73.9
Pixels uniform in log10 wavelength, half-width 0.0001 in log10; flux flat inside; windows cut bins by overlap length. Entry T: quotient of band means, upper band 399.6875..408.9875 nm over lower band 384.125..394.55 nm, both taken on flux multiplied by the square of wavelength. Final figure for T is 1.9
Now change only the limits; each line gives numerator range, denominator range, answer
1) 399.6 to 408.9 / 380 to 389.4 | 2.02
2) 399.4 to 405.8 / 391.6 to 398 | 1.83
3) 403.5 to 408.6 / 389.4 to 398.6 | 1.69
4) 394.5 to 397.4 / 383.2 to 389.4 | 1.13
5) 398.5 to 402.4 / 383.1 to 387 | 2.00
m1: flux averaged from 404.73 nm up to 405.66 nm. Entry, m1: 76.2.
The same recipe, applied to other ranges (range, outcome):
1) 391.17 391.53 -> 57.6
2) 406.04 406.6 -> 67.4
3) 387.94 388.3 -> 41.2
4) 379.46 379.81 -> 33.6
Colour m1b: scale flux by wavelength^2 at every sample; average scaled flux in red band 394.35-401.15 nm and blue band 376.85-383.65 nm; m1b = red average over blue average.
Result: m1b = 1.46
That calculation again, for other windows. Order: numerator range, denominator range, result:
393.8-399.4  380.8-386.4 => 1.37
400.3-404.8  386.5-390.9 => 1.85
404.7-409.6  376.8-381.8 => 1.88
